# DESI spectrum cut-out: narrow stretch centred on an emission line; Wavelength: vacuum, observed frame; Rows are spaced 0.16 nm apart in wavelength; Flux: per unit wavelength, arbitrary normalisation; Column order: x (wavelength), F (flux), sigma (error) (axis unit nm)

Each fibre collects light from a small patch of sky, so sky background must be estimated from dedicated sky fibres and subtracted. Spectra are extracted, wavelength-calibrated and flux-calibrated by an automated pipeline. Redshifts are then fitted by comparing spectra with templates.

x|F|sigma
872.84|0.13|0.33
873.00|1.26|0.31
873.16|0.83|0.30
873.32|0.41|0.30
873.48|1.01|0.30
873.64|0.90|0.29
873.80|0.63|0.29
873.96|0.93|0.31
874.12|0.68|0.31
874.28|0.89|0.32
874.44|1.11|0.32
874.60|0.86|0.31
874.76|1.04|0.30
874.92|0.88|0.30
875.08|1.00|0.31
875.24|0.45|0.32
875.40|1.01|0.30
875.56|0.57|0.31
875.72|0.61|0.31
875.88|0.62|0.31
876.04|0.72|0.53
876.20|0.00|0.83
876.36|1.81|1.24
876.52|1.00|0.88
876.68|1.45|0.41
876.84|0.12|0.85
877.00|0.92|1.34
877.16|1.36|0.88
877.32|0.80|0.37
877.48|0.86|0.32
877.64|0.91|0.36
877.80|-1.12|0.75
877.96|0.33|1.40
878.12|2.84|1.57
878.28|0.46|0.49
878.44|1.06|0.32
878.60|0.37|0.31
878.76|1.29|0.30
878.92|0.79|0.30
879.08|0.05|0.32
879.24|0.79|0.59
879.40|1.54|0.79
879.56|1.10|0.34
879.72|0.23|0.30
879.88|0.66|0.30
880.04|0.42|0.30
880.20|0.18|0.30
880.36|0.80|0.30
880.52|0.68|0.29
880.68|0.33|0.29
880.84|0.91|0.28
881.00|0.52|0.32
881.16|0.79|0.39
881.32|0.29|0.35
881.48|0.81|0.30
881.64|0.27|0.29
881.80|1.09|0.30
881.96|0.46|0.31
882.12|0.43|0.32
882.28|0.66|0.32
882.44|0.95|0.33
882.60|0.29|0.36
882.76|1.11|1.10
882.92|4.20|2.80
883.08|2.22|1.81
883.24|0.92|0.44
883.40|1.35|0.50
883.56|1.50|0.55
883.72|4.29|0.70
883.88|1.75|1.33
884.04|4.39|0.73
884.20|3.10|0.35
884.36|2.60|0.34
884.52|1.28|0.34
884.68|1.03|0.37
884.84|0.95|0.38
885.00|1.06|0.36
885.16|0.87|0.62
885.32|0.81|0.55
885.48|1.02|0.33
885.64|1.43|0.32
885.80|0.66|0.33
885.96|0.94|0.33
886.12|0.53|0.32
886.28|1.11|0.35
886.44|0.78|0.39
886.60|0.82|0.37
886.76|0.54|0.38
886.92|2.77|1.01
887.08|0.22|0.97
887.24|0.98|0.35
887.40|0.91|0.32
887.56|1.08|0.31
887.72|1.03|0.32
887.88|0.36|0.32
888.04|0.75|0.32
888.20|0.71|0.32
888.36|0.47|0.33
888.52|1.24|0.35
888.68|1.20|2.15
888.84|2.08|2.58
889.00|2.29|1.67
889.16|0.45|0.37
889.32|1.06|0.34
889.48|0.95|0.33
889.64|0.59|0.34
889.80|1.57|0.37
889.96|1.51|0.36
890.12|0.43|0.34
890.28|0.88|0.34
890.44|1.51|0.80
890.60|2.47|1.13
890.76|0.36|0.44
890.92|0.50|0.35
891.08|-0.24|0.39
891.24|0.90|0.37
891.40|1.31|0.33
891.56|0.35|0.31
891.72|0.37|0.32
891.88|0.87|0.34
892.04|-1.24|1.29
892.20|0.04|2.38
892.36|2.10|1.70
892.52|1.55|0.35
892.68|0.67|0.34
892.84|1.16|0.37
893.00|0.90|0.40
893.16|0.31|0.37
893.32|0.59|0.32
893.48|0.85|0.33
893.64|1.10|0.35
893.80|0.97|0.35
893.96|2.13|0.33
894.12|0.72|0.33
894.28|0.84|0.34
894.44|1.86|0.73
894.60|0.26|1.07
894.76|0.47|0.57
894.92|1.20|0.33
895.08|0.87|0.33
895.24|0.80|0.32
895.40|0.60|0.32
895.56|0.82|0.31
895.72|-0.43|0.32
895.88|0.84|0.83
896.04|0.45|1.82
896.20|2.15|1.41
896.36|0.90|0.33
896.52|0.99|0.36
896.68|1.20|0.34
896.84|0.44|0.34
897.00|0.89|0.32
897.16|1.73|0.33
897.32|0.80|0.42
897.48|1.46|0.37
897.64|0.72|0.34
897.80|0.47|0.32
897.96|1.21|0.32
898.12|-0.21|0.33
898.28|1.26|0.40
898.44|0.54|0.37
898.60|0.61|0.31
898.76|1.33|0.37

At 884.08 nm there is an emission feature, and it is H-beta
